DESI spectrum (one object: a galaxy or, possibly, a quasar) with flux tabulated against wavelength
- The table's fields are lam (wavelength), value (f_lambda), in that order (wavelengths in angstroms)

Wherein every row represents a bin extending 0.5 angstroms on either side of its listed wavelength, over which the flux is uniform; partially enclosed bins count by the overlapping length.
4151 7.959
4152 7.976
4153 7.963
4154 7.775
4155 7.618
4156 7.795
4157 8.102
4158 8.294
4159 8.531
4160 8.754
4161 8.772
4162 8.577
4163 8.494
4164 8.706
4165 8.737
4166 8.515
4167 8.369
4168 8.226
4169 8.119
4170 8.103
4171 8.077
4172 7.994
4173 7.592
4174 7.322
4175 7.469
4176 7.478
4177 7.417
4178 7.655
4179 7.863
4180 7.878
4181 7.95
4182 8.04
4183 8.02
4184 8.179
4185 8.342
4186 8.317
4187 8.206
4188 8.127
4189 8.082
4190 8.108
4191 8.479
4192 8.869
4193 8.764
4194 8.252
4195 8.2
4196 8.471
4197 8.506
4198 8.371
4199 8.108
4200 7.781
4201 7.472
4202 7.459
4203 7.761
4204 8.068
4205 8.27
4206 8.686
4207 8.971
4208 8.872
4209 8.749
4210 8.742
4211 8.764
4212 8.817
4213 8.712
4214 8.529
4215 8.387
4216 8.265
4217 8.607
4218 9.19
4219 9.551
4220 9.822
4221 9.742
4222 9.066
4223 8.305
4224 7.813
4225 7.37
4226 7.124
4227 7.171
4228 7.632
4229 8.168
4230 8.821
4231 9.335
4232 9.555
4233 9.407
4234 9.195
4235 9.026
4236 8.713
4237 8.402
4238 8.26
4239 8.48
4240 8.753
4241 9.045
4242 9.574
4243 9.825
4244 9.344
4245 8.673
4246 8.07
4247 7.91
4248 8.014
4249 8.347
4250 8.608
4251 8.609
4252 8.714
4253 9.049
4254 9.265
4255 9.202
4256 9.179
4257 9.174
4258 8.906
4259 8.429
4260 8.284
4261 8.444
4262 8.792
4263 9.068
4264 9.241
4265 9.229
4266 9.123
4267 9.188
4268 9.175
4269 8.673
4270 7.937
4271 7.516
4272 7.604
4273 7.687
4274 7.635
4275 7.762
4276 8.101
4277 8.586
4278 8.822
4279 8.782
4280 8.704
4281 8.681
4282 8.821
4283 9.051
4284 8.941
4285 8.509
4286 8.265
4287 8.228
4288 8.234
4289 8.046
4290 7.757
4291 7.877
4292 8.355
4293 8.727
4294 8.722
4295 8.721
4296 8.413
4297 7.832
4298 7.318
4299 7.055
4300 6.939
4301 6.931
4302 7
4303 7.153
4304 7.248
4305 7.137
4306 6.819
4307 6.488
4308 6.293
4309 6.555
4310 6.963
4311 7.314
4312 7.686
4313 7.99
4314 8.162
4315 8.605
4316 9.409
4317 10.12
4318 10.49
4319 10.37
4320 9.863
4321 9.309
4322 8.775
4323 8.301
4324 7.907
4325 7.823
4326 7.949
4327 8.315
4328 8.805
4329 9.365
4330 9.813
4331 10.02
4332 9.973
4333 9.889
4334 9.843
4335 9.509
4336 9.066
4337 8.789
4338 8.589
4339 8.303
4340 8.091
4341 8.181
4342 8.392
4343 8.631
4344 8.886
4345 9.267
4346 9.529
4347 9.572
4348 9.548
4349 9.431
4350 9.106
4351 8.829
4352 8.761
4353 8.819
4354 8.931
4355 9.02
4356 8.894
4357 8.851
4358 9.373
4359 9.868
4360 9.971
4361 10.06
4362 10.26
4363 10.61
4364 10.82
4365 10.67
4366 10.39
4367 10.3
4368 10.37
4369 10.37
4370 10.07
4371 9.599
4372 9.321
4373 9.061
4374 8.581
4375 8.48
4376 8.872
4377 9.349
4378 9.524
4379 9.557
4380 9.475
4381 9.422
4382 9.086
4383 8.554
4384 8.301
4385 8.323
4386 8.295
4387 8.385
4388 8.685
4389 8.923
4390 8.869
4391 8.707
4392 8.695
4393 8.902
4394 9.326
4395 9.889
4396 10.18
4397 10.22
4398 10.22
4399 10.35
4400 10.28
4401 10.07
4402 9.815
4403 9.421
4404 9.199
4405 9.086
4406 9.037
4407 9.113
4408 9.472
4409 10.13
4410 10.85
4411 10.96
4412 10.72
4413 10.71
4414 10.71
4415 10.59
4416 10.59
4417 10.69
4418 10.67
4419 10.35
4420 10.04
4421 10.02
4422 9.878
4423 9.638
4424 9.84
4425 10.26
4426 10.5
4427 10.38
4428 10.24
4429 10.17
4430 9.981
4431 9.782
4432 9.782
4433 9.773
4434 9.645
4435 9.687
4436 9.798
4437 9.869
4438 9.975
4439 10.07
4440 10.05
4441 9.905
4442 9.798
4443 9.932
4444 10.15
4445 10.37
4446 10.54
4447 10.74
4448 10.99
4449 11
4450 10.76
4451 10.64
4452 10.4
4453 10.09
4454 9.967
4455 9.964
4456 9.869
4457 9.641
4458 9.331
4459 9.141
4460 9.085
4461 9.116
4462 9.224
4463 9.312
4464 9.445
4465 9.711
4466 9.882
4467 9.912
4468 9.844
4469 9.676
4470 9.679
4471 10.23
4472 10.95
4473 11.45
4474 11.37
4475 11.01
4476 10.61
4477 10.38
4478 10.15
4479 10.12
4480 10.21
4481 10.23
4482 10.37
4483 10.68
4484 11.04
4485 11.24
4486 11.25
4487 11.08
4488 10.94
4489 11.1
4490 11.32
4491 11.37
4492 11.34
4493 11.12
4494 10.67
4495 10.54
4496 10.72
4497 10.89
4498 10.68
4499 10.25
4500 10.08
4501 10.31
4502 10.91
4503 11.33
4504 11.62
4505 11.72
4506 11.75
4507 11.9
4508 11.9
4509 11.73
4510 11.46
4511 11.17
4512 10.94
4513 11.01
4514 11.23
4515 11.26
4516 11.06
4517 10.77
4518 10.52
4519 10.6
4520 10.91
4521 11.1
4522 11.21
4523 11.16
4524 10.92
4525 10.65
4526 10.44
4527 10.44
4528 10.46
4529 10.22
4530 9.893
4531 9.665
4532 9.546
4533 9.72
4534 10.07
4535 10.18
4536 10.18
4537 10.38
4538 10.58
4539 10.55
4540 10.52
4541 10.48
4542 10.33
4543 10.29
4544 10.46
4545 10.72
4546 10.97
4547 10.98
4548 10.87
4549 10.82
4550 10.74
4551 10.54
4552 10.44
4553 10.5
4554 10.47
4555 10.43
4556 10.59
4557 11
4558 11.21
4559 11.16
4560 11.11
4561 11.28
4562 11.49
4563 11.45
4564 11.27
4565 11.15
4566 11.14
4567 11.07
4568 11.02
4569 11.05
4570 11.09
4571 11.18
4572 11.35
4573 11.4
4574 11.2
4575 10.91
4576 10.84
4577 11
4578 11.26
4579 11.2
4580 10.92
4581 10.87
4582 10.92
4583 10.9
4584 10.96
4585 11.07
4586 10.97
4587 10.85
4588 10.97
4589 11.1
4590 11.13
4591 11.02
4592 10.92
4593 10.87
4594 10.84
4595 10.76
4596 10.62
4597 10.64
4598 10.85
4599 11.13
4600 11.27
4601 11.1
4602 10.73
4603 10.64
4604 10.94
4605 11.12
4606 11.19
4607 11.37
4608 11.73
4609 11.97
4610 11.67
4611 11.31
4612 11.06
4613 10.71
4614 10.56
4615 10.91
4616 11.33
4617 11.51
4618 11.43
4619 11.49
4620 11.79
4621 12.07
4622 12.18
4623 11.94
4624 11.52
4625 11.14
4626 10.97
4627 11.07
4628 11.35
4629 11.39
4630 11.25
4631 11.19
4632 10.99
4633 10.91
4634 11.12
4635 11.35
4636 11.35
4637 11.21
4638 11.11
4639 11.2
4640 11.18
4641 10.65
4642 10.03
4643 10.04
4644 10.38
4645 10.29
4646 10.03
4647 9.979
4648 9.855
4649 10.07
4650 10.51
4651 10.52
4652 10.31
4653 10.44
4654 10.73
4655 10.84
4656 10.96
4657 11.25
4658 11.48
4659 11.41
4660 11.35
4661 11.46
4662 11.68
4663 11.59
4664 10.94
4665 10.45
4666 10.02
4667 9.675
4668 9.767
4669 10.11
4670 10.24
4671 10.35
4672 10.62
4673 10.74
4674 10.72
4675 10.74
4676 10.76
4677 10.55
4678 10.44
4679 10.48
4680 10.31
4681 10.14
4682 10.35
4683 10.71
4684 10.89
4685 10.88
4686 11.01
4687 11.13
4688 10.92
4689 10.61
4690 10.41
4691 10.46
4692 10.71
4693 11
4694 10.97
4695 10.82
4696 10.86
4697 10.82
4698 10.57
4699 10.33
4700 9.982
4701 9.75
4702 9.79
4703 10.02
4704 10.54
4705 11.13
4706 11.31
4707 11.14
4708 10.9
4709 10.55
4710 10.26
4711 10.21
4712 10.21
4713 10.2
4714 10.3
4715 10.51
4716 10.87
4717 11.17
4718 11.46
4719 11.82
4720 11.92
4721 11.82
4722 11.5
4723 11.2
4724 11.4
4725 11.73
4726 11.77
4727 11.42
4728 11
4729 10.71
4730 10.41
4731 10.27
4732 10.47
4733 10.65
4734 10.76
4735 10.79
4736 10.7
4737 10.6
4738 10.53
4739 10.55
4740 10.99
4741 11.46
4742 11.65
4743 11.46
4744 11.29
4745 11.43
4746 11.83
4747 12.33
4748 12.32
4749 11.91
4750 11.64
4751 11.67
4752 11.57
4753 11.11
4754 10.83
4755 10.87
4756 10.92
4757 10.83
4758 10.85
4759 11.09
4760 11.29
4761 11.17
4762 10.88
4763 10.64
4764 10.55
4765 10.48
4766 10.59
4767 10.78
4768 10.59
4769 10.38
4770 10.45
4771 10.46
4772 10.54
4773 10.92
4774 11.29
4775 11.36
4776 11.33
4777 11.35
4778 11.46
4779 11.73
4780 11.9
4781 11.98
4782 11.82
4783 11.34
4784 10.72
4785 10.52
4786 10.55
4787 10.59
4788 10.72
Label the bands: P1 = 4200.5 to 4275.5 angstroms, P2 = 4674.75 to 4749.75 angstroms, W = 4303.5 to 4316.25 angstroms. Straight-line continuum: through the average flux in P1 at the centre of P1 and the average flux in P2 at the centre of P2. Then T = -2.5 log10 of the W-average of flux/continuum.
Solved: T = 0.21 mag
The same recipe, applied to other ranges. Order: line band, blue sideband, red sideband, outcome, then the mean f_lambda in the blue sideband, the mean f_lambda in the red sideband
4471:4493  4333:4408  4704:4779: -0.11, 9.32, 11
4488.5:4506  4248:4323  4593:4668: -0.10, 8.34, 11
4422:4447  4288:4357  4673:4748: -0.10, 8.48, 10.9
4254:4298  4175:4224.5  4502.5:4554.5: 0.05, 8.36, 10.8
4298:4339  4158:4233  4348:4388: 0.09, 8.33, 9.38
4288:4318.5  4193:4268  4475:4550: 0.18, 8.64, 10.8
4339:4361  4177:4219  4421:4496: 0.05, 8.32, 10.2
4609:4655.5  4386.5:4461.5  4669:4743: -0.04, 9.93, 10.8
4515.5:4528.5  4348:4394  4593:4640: -0.03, 9.31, 11.2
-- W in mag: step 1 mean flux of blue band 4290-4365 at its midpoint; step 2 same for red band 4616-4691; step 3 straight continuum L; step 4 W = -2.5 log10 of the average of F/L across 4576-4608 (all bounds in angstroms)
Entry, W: -0.06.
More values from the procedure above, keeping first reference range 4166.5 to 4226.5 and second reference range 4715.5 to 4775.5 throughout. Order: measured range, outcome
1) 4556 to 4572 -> -0.102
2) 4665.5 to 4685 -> 0.033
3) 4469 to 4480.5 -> -0.088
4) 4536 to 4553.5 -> -0.055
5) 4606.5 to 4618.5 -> -0.089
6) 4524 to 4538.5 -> -0.022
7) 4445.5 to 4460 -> -0.065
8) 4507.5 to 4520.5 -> -0.126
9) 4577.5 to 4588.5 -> -0.075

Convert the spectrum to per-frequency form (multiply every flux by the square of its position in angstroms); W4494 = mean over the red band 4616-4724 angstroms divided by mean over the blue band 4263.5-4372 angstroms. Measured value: 1.45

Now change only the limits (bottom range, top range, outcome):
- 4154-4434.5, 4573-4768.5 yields 1.46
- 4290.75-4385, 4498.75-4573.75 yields 1.34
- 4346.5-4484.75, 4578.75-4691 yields 1.22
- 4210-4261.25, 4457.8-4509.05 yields 1.36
